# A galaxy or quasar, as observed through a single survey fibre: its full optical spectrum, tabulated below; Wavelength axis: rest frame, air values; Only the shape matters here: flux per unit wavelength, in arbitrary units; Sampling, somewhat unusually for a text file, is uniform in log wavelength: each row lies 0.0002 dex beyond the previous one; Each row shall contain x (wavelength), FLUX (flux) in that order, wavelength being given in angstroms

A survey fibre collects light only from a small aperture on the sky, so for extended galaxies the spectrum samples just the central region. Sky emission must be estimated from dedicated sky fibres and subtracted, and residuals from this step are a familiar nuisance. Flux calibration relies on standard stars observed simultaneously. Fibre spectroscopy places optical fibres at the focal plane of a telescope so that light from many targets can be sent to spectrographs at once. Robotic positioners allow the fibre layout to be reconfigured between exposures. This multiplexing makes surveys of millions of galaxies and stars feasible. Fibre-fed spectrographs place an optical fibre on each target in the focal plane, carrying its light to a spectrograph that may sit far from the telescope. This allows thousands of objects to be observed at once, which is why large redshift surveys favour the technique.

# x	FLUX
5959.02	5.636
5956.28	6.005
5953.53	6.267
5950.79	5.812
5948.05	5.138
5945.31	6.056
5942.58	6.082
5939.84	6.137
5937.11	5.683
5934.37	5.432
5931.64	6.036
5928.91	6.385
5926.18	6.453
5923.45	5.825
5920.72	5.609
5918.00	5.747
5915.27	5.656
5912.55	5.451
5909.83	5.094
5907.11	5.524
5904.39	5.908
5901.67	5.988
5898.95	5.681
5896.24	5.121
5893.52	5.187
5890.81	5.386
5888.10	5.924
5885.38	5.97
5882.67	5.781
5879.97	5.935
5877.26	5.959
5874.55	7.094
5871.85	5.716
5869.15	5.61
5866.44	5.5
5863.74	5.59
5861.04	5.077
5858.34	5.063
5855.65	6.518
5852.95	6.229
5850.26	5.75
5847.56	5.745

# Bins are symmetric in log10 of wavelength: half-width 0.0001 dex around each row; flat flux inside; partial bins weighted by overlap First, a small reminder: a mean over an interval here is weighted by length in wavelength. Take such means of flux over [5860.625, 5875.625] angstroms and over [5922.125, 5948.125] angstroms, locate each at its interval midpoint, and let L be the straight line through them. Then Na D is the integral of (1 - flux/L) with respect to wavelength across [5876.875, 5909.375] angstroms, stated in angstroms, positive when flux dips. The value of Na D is 1.0 angstroms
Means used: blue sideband 5.78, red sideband 5.96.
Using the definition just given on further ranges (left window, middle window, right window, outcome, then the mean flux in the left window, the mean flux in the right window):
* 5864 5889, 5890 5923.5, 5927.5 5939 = 2.08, 5.93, 5.9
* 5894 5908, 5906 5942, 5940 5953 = -0.31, 5.62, 5.84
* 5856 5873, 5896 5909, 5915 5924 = -0.07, 5.49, 5.7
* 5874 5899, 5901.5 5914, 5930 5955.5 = 0.53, 5.77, 5.86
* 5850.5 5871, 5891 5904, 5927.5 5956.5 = 0.58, 5.66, 5.91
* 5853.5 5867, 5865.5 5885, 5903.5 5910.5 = -1.34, 5.59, 5.52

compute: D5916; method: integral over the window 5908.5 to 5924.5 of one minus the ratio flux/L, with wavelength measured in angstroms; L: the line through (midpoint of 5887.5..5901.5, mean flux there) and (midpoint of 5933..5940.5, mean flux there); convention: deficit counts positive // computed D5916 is 0.1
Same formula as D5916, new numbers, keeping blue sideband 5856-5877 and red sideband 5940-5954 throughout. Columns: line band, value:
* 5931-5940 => 0.1 angstroms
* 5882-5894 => 0.2 angstroms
